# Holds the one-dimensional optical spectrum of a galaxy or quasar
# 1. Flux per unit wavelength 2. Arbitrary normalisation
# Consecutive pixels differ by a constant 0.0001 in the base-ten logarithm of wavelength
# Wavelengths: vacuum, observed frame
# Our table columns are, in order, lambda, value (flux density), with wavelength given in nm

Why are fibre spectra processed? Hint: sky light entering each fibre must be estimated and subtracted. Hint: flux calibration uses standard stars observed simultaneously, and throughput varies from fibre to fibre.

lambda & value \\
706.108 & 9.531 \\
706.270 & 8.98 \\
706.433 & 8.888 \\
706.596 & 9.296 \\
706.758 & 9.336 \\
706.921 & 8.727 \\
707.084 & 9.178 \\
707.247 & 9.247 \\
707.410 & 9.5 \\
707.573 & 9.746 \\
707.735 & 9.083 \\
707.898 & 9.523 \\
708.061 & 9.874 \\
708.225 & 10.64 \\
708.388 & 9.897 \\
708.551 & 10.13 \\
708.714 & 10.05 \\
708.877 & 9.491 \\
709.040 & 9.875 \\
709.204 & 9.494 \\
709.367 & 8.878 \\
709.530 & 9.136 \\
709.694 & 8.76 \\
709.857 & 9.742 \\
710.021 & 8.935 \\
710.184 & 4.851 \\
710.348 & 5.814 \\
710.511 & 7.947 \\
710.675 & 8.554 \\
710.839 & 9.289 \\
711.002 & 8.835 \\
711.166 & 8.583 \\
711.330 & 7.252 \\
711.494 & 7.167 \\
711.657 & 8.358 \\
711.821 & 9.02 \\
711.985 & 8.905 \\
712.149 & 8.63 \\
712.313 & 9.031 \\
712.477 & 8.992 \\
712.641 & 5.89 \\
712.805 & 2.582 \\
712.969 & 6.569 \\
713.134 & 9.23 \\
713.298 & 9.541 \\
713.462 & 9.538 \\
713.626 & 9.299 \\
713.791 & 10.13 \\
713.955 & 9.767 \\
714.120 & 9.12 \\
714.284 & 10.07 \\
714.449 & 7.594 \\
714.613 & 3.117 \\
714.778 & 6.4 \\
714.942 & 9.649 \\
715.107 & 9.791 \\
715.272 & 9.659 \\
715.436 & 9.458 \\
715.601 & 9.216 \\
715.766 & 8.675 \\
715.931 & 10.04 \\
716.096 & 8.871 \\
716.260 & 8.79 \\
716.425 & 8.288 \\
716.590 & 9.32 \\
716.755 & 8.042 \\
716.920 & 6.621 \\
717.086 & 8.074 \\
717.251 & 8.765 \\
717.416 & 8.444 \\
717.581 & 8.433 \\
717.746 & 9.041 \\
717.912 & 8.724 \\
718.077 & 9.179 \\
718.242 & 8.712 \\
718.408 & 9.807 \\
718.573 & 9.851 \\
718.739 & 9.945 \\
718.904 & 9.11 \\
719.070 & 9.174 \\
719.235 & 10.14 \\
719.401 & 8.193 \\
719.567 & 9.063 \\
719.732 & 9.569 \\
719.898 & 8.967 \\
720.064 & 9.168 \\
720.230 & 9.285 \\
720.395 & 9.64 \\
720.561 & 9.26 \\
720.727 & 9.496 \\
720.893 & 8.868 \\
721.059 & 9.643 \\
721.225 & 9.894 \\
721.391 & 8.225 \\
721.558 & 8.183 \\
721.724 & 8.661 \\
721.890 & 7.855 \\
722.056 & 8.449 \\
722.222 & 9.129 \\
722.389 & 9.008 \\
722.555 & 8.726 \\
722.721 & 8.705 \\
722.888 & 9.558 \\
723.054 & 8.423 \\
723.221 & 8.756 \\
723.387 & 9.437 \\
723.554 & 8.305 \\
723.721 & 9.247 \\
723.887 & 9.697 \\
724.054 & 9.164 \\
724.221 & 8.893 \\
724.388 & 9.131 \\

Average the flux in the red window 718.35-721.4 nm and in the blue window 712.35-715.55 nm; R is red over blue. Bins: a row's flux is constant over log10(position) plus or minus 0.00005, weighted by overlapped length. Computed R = 1.1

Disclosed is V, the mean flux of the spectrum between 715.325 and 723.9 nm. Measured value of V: 8.96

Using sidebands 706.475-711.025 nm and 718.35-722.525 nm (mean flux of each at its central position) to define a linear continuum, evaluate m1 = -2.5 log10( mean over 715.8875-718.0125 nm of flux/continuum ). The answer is 0.07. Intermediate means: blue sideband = 9.07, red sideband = 9.13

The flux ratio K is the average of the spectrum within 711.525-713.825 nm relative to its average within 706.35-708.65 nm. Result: 0.86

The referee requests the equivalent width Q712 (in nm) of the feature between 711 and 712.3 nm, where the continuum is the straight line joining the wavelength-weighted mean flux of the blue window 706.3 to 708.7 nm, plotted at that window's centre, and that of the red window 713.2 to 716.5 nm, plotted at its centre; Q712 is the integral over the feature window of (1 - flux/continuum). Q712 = 0.11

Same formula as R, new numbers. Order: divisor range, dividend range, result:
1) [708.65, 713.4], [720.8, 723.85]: 1.07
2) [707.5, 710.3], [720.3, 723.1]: 0.97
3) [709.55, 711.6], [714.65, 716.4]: 1.11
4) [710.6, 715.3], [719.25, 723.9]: 1.09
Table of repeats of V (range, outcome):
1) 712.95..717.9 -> 8.68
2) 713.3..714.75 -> 8.55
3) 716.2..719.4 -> 8.85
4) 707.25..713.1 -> 8.56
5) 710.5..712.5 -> 8.51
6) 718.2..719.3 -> 9.55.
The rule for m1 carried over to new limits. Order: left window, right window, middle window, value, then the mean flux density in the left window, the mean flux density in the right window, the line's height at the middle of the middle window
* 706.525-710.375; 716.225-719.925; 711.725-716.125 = 0.07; 9.18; 8.88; 9.01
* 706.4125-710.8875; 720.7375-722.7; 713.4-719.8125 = 0.01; 9.07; 8.81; 8.91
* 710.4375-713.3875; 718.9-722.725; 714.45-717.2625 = 0.01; 8.02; 9.02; 8.47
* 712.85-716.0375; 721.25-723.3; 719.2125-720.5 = -0.06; 8.71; 8.67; 8.68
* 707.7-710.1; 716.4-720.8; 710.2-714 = 0.15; 9.57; 8.98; 9.38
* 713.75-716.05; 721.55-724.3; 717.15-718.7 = -0.03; 8.74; 8.85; 8.78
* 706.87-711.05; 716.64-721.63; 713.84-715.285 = 0.09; 9.05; 8.99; 9.01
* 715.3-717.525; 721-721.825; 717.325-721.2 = -0.05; 8.68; 8.87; 8.79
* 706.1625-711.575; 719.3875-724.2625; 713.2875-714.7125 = 0.04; 8.93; 8.99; 8.96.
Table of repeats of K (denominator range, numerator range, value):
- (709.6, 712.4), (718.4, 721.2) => 1.14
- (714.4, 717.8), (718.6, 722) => 1.09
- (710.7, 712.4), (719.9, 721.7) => 1.07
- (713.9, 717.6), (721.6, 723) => 1.03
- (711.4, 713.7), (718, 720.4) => 1.16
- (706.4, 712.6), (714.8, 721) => 1.02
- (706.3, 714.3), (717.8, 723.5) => 1.03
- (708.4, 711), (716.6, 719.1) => 1.00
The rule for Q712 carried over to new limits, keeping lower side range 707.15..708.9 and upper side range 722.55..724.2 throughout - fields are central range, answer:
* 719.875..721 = -0.014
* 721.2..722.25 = 0.064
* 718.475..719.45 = -0.024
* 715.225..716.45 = 0.029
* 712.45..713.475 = 0.243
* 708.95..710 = 0.042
